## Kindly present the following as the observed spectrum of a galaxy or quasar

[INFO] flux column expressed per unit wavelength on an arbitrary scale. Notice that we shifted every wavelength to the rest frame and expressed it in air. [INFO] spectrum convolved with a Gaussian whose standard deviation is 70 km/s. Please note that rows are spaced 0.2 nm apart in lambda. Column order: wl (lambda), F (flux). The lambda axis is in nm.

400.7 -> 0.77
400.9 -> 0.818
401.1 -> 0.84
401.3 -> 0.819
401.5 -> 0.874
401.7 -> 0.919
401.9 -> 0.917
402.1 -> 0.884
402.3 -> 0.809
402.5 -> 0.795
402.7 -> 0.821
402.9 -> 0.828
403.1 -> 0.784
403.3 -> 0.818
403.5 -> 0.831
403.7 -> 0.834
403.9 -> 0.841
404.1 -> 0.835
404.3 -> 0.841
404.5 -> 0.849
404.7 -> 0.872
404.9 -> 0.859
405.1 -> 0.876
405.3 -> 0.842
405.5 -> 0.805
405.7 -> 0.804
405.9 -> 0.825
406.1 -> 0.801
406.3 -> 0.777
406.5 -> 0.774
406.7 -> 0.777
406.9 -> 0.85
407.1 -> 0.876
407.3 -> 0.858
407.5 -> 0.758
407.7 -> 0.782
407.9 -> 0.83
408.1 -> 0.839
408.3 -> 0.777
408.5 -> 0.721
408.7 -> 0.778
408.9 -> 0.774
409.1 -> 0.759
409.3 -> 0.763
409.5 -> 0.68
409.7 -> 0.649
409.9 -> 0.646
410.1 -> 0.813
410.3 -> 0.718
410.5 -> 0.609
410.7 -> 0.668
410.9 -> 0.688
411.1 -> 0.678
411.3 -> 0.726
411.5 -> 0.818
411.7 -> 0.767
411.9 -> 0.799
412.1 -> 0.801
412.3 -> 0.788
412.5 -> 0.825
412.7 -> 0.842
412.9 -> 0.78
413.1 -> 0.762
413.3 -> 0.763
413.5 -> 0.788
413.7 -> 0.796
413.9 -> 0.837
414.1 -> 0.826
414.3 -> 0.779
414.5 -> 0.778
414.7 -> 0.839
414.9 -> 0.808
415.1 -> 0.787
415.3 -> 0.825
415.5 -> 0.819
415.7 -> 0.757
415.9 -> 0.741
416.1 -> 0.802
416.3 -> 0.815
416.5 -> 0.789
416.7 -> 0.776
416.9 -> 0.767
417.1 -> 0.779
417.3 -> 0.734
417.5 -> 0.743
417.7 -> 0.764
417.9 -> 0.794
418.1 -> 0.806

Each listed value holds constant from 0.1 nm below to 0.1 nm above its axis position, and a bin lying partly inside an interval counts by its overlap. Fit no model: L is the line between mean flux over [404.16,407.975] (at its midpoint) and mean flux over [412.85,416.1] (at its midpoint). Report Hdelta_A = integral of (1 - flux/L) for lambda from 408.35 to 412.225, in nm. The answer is 0.38 nm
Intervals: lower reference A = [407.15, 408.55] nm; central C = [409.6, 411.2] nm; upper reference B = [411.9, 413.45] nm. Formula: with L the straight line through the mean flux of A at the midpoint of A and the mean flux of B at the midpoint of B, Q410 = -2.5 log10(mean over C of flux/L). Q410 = 0.17 mag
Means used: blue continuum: 0.801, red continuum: 0.795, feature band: 0.684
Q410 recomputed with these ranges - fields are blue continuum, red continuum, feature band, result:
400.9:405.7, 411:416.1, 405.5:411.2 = 0.077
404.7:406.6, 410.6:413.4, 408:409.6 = 0.044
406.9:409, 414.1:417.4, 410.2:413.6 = 0.057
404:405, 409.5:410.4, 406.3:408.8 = -0.045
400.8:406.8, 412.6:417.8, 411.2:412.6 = 0.016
